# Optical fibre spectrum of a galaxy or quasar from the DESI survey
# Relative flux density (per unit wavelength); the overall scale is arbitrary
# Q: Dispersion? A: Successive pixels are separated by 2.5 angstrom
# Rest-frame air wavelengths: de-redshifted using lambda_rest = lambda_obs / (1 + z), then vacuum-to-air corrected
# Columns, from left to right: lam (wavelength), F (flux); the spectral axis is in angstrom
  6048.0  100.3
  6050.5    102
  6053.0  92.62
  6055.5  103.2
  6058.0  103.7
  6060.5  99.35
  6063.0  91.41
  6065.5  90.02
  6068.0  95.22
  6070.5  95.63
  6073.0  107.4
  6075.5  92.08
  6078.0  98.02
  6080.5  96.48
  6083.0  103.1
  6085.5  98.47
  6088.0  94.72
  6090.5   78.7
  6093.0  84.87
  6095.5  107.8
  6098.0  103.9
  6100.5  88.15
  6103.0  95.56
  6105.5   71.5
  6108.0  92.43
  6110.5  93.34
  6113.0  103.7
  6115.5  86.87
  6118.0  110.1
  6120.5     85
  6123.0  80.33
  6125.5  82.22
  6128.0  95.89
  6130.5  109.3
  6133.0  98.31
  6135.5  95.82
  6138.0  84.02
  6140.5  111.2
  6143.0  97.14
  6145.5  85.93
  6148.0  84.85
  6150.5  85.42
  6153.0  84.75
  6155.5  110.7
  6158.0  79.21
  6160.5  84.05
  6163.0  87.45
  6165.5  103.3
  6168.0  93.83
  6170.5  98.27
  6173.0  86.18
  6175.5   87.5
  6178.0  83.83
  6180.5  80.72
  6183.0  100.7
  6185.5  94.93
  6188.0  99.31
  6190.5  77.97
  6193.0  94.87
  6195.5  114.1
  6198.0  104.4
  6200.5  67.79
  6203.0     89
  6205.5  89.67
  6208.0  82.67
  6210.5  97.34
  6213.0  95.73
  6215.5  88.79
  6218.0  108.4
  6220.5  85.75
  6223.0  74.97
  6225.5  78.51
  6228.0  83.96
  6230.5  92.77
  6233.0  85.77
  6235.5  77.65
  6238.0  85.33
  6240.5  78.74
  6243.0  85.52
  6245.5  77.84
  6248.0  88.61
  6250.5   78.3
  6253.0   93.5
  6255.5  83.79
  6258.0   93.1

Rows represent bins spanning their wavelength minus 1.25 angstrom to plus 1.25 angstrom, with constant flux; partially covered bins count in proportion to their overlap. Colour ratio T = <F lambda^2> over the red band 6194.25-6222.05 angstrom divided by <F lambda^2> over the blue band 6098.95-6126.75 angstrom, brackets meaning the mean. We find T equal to 1.1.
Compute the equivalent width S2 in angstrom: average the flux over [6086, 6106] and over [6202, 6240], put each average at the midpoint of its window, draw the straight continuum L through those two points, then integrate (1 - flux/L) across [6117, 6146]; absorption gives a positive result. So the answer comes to -1.3 angstrom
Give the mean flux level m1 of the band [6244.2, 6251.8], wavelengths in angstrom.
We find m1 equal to 81.7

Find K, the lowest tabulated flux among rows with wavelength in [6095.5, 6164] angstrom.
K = 71.5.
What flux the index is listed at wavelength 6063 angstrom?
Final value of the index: 91.41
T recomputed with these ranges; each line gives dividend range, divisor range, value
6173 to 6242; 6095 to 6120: 0.97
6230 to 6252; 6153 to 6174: 0.92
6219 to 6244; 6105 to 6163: 0.93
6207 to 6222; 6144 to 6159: 1.07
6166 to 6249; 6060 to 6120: 0.98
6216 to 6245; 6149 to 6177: 0.96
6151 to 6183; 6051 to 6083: 0.96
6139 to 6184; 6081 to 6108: 1.01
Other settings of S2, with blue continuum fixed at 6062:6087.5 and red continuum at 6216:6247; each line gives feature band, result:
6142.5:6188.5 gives -0.48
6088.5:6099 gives 0.18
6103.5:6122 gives 0.39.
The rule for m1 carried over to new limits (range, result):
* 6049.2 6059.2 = 100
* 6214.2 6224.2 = 89.6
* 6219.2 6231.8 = 83.3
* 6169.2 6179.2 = 89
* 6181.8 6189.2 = 98.3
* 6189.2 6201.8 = 91.8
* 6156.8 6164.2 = 83.6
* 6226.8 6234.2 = 87.5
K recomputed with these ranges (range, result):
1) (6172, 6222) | 67.79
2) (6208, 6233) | 74.97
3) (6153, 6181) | 79.21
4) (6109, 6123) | 80.33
